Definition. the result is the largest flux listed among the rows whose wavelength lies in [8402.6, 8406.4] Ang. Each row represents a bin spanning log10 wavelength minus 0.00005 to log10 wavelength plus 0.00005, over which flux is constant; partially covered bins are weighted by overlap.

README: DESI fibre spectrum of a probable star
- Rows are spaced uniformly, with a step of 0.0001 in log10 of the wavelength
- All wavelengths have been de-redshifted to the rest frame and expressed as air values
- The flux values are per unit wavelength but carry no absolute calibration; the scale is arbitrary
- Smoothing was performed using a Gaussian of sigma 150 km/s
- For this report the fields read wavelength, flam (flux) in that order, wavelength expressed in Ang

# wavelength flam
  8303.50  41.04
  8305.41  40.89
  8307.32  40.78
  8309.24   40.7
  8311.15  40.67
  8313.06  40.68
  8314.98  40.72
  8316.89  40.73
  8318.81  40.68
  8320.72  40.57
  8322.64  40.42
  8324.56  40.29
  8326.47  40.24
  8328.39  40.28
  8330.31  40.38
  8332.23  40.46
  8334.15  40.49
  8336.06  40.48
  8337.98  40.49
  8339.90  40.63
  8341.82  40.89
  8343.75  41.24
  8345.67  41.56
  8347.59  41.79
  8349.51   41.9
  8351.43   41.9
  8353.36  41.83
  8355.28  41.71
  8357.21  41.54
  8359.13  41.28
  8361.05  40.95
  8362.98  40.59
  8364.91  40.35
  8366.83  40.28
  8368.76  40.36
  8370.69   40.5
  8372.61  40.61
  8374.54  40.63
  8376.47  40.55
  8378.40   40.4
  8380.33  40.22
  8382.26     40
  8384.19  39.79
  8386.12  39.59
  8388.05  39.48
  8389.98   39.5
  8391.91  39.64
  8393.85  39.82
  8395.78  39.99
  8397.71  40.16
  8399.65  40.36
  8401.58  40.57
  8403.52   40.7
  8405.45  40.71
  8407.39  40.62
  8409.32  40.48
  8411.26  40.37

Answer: 40.71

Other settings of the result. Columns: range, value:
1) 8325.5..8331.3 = 40.38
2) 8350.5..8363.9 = 41.9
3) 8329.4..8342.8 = 40.89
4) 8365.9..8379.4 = 40.63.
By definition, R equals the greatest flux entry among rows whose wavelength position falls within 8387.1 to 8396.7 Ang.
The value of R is 39.99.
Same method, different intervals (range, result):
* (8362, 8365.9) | 40.59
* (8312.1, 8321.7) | 40.73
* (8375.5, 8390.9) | 40.55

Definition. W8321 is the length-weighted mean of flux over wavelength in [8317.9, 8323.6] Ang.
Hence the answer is 40.6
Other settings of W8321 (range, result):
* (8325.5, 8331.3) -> 40.3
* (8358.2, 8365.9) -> 40.8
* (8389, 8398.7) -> 39.8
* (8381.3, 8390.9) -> 39.7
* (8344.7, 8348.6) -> 41.7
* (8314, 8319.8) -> 40.7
